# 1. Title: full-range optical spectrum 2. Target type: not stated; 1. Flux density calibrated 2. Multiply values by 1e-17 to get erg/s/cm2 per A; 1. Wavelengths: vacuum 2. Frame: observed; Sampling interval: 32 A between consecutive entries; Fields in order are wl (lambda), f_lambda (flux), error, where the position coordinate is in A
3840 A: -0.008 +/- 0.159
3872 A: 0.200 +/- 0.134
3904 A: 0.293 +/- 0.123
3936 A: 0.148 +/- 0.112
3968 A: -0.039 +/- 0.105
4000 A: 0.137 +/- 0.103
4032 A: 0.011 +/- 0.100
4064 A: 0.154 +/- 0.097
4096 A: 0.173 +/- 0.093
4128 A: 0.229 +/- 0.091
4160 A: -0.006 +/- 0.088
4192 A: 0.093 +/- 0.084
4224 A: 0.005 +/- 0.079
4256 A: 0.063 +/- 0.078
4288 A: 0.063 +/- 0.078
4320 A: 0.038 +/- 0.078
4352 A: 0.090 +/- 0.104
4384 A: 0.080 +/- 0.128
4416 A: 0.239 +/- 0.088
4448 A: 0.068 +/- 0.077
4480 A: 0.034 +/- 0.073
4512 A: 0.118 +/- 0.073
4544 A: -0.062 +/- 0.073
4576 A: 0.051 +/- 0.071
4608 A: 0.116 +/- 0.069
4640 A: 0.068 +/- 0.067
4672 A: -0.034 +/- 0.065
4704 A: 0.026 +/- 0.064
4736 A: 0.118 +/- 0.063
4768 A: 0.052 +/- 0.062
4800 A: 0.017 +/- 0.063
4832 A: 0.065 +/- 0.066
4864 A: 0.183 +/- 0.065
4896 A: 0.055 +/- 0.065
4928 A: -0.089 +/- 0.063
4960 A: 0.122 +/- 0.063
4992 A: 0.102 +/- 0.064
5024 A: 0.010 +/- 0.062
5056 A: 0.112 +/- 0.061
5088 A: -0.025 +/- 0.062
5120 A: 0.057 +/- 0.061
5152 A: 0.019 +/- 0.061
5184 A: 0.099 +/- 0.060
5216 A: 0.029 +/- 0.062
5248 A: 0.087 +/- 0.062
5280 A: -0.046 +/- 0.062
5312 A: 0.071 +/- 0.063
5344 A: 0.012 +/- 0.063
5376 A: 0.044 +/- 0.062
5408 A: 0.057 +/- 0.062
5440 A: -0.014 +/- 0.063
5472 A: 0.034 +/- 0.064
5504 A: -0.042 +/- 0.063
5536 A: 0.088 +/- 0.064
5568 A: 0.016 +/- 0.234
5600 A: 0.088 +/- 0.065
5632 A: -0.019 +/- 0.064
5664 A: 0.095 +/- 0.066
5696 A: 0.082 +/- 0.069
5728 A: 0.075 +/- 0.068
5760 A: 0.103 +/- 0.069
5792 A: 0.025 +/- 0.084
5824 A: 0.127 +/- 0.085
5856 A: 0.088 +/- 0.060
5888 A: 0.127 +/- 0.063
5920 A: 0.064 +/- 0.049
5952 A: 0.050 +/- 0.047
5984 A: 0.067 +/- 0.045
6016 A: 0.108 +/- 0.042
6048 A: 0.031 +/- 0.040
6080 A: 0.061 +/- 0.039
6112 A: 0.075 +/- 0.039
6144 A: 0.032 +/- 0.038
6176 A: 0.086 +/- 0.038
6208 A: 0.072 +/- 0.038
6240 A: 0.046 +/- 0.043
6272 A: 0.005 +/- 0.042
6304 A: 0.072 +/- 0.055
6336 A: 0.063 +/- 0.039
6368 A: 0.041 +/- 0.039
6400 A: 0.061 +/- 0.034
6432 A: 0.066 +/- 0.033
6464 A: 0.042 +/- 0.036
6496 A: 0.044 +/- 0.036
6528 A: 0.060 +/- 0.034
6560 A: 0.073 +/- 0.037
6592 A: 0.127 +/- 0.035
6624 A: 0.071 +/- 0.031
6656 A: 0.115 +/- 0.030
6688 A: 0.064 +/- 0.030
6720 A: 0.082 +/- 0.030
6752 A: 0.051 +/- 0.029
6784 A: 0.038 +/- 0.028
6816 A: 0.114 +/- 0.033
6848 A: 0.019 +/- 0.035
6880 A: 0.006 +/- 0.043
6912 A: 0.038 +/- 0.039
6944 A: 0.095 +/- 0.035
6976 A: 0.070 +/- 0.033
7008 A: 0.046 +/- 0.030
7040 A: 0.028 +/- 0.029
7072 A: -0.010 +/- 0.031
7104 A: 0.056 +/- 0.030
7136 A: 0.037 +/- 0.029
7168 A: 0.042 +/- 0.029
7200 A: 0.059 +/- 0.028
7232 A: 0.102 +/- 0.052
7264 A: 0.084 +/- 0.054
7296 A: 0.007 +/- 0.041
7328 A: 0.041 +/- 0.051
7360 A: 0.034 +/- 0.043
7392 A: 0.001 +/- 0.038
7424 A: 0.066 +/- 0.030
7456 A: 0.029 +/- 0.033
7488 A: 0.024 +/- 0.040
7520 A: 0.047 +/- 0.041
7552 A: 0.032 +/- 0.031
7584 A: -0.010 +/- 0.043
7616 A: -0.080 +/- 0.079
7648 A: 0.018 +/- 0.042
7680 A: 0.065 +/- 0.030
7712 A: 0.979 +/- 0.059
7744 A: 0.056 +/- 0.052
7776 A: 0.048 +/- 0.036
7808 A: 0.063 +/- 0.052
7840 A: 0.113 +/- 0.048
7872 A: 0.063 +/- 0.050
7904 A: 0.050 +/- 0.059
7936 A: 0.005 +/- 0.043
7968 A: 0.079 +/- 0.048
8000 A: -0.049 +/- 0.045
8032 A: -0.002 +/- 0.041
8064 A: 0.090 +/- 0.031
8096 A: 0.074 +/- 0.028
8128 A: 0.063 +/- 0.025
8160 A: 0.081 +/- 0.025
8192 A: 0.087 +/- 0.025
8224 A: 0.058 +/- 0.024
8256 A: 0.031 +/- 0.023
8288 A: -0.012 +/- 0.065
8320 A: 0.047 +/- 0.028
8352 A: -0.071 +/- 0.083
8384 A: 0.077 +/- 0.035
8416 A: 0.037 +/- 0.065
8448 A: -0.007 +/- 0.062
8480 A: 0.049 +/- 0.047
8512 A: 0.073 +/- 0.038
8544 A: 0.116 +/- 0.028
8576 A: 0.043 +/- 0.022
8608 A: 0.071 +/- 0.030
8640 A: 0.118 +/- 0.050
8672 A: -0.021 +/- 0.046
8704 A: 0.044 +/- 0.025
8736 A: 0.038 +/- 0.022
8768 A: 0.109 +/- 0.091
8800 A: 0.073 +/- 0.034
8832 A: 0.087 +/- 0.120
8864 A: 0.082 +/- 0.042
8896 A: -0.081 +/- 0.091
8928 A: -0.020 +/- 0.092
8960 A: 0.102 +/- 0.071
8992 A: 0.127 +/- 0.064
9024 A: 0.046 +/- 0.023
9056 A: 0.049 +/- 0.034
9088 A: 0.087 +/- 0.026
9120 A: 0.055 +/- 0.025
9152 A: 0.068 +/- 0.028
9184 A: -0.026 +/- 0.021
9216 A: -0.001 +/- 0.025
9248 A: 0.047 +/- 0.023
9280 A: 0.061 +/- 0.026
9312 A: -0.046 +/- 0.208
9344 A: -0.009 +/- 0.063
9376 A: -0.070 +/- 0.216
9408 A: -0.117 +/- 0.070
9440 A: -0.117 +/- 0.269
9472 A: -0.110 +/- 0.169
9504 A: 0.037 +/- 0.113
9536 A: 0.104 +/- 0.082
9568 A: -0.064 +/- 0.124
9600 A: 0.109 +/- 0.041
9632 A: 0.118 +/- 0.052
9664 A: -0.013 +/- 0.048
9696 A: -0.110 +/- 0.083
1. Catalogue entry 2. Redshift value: 0.541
